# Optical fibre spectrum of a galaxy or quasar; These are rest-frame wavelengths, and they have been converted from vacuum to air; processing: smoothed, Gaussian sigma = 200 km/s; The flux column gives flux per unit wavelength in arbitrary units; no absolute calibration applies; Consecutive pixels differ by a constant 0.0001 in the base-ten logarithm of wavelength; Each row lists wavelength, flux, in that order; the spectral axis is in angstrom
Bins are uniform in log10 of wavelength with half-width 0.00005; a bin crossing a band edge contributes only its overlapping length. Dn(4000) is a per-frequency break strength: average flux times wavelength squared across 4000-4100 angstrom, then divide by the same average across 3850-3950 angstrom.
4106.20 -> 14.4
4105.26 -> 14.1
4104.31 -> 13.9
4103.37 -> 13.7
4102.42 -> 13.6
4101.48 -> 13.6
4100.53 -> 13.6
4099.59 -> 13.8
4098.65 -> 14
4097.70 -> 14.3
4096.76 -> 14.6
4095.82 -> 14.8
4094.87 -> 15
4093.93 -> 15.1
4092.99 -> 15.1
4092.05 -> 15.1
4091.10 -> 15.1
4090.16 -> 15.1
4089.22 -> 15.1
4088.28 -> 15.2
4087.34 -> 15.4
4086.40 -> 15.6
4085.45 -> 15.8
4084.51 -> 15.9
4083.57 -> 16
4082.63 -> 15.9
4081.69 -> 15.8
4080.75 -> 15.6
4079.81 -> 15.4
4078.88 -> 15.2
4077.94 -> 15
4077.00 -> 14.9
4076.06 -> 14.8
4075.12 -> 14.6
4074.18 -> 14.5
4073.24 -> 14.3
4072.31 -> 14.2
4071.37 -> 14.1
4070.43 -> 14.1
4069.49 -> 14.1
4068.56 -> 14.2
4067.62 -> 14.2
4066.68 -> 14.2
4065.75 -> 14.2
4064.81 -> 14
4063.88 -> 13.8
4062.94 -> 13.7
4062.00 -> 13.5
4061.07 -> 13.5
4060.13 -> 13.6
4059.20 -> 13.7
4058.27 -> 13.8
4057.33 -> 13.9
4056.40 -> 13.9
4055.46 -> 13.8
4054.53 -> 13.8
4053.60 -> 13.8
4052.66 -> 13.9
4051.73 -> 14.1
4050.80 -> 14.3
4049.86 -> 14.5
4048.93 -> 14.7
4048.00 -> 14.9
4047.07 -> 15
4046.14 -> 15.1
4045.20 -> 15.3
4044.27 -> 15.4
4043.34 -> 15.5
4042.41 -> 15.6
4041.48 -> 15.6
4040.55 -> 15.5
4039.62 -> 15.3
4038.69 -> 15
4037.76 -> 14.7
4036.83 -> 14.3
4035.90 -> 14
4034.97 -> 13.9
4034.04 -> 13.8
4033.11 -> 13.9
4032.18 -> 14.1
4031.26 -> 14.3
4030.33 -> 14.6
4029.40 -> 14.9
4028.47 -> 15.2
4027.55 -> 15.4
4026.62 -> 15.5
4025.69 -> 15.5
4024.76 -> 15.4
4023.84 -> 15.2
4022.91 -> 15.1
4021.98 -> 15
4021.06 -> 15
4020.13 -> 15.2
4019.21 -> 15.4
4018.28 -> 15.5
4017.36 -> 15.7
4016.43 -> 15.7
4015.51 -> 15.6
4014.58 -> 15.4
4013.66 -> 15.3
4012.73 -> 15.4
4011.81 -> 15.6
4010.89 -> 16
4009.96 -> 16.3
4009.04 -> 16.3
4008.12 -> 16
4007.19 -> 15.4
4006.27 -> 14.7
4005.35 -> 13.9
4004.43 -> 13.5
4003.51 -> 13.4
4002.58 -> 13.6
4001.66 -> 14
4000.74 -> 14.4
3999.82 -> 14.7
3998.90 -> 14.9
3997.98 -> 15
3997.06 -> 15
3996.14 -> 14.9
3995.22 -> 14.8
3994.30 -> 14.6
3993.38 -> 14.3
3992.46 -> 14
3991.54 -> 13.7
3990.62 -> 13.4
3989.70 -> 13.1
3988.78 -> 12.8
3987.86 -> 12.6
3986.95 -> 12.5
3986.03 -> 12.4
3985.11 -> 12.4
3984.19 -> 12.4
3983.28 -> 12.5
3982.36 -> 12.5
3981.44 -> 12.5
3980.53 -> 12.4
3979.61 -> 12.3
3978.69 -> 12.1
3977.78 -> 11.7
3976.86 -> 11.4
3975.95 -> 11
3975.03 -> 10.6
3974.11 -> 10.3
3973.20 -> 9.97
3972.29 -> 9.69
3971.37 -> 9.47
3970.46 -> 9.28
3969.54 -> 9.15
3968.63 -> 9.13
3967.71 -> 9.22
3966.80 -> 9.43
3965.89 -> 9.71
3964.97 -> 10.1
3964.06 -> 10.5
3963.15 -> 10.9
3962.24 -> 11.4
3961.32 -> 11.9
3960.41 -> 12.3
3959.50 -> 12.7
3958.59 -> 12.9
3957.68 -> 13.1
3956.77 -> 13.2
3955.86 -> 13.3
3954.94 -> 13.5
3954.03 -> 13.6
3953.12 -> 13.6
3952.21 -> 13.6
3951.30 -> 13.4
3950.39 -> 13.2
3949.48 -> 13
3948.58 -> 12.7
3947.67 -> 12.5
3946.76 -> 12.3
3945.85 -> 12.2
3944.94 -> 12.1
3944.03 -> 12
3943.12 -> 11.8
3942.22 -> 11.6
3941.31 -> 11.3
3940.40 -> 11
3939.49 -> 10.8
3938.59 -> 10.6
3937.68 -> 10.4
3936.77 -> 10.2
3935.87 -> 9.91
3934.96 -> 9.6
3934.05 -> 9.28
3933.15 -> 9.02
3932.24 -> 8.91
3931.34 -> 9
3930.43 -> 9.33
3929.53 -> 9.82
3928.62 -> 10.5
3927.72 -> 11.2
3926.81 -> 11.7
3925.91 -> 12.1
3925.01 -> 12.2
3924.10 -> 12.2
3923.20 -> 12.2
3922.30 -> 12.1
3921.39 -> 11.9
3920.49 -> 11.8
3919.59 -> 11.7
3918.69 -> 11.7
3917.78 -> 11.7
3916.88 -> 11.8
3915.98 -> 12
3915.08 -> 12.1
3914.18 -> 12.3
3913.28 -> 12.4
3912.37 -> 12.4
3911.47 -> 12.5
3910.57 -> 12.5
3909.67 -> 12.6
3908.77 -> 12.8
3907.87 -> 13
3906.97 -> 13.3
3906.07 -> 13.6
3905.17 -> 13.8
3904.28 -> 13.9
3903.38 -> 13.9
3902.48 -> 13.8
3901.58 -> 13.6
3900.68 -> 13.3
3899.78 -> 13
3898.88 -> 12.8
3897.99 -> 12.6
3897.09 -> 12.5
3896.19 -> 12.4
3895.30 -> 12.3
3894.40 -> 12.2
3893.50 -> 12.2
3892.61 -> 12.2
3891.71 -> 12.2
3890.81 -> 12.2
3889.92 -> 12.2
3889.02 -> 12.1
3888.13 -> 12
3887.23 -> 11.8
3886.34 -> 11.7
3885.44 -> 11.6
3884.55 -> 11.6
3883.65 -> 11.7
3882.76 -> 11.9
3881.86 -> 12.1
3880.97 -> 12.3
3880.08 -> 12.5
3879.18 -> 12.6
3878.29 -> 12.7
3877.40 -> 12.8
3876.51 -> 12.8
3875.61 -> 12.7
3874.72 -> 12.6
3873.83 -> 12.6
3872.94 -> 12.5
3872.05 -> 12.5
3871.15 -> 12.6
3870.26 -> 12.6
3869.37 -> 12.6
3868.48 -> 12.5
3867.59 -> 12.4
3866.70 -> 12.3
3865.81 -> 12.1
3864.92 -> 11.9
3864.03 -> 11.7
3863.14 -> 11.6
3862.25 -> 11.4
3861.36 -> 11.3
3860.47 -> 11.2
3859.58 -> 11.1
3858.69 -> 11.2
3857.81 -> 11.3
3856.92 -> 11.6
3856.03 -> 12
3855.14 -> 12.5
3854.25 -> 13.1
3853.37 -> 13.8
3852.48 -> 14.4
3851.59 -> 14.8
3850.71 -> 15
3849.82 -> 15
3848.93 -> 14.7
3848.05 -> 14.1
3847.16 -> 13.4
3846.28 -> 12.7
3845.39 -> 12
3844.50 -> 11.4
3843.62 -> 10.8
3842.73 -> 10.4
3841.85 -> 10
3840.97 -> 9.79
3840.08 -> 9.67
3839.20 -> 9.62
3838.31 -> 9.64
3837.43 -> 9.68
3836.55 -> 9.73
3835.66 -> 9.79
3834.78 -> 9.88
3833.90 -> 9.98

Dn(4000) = 1.3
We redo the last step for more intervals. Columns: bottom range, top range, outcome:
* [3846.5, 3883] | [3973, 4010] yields 1.13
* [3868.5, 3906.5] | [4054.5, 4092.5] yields 1.28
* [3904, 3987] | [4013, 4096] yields 1.34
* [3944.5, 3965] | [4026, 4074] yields 1.20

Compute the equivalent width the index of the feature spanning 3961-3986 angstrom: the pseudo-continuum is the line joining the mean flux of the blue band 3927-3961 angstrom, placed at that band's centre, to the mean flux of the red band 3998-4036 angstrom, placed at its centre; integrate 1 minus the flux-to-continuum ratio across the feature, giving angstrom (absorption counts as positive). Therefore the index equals 4.0 angstrom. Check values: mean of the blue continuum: 11.6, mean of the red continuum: 15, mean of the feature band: 10.9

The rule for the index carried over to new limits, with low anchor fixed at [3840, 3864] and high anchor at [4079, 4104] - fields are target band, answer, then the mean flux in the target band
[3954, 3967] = 1.52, 11.9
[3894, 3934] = 2.69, 12.1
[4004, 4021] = -1.61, 15.4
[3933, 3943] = 2.12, 10.4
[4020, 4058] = -1.00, 14.7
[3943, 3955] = 0.46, 12.8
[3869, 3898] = 0.73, 12.3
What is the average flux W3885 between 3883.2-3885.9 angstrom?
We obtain 11.6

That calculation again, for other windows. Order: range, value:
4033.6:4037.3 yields 14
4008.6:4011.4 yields 16.2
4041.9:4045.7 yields 15.4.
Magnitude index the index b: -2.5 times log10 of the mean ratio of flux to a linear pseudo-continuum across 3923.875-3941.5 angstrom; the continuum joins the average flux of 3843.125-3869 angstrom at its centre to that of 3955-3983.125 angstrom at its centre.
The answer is 0.12 mag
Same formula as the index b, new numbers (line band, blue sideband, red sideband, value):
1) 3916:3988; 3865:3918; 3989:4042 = 0.19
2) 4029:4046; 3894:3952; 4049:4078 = -0.08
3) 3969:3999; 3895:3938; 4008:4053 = 0.12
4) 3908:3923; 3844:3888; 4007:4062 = 0.09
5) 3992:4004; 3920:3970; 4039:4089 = -0.13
